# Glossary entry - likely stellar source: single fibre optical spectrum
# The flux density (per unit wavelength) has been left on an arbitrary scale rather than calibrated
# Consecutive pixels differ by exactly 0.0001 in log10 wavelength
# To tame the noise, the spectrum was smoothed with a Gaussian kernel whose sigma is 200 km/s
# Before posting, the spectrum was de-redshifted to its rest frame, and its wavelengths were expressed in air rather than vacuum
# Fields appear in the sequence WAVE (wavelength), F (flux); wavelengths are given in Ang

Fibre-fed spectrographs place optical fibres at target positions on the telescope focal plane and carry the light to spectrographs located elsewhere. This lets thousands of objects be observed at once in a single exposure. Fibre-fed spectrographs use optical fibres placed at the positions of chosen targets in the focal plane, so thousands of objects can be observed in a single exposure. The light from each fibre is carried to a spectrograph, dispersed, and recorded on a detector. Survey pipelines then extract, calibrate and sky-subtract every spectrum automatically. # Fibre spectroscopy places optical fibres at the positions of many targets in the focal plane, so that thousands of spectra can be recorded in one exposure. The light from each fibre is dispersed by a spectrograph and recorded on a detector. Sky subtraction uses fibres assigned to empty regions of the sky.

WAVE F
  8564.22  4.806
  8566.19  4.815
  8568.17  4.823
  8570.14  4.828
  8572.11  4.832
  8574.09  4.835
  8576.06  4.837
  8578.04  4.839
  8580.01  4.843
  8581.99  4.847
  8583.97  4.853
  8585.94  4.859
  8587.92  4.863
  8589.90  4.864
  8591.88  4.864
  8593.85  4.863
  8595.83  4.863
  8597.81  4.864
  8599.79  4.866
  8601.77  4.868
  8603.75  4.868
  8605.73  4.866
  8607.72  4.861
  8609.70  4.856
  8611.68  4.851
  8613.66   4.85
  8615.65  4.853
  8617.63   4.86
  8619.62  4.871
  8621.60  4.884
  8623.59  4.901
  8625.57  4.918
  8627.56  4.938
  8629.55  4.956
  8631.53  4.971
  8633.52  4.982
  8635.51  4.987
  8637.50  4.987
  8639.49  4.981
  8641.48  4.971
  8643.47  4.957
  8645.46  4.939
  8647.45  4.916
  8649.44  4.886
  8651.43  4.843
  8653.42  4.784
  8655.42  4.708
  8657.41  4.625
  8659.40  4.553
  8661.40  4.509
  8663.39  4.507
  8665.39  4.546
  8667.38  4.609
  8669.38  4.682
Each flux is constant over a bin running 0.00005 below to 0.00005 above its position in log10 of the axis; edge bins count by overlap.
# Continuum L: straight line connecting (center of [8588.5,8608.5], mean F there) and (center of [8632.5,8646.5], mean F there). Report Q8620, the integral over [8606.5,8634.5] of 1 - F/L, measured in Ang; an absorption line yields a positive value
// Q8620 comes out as 0.1 Ang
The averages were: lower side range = 4.86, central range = 4.9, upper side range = 4.97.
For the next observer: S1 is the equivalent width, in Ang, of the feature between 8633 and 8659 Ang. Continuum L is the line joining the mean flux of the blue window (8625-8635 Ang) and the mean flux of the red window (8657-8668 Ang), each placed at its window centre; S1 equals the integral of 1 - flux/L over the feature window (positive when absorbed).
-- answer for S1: -0.7 Ang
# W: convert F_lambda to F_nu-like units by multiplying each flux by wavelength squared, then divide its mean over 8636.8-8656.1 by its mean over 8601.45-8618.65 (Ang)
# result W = 1.02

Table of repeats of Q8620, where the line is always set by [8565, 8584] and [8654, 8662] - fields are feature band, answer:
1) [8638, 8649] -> -0.7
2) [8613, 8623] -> -0.3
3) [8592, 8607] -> -0.3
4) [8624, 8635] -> -0.6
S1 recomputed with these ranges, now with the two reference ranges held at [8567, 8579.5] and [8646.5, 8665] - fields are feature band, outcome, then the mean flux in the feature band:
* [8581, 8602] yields -0.26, 4.86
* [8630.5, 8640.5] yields -0.53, 4.98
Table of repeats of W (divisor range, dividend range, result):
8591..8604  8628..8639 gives 1.03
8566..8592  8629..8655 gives 1.03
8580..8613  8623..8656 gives 1.02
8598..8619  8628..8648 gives 1.03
